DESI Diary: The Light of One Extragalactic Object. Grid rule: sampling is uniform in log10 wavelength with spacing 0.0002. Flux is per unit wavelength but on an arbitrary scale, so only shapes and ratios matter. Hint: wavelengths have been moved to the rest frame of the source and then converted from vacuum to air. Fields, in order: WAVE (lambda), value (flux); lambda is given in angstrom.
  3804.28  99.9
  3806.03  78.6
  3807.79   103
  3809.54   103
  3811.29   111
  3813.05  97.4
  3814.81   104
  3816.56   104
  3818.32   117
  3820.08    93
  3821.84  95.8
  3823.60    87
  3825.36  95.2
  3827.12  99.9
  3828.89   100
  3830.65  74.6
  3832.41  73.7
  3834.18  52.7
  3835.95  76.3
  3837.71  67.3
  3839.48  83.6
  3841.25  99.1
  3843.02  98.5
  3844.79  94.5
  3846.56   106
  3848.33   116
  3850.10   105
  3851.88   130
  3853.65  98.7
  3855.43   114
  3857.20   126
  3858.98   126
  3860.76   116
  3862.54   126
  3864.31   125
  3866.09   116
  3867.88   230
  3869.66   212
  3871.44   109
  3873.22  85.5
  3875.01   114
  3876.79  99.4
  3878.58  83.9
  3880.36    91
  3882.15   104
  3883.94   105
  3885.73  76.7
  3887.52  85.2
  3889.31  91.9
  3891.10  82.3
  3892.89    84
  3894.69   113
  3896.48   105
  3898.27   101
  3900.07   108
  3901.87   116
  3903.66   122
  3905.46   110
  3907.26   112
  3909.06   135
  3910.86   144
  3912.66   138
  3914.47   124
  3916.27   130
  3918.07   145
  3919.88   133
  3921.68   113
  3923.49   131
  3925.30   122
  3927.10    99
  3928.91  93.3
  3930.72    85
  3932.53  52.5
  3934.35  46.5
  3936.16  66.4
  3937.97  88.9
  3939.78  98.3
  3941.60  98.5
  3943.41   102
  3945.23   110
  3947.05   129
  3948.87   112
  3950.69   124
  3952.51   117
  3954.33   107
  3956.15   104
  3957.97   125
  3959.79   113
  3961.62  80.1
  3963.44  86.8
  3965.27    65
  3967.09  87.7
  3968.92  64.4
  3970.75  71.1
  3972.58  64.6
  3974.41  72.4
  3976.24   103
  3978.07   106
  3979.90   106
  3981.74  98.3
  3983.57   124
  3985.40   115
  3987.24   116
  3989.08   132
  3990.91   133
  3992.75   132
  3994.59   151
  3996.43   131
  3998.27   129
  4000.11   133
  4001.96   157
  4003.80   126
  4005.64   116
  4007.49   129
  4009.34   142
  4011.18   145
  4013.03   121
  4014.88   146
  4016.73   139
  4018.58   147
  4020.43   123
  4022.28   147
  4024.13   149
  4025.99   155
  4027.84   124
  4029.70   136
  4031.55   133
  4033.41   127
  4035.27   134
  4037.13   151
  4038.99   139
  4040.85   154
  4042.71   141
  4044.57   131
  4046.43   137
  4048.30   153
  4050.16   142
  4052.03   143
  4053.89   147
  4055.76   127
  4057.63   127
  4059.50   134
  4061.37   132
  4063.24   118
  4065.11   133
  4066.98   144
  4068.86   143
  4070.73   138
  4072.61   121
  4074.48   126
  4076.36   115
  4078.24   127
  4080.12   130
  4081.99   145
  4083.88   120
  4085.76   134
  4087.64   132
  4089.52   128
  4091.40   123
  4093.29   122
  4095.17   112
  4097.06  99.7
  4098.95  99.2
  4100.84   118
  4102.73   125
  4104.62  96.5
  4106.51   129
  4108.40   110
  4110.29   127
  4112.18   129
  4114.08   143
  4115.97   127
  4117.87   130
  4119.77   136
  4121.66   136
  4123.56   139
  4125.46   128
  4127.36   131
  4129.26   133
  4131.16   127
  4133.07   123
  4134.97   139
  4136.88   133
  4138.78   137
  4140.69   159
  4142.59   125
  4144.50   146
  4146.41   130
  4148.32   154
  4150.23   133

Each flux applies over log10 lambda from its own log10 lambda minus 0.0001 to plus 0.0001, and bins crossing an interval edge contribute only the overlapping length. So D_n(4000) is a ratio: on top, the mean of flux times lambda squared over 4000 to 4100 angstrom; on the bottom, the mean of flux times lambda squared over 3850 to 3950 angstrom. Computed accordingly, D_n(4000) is 1.3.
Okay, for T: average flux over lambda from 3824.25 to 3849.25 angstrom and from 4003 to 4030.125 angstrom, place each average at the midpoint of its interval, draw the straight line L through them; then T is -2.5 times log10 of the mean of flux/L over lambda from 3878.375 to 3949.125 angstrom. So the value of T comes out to 0.04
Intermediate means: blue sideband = 88.4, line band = 105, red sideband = 136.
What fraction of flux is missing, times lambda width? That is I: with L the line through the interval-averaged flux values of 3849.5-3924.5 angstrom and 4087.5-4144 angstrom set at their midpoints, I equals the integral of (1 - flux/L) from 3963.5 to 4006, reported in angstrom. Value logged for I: 4.1 angstrom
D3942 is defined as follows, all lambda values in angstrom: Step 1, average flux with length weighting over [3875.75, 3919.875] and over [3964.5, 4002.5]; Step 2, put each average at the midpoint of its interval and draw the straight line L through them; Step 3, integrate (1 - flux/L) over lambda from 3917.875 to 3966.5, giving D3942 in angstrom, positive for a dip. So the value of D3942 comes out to 3.6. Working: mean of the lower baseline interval 109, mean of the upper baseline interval 109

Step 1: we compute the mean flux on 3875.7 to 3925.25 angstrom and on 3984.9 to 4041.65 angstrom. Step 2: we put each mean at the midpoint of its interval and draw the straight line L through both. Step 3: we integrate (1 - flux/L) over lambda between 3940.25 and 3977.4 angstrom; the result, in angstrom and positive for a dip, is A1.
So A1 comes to 8.0 angstrom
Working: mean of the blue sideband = 111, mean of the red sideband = 136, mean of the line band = 96.9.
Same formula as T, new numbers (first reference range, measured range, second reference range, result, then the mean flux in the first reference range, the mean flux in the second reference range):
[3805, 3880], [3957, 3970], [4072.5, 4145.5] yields 0.287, 106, 127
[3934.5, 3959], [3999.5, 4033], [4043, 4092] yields -0.136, 105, 133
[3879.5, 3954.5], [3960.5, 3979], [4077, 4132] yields 0.353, 106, 125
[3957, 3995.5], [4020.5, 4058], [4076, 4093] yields -0.188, 102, 128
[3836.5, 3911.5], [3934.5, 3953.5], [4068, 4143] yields 0.136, 111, 127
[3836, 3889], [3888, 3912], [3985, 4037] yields 0.075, 111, 135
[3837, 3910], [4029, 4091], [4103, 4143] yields -0.077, 110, 130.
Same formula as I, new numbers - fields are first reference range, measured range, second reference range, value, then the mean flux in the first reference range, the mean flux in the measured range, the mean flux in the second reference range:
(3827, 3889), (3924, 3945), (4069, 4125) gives 4.5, 106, 88.2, 125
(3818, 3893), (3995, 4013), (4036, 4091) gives -1.2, 104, 134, 135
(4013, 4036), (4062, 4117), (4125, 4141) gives 4.3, 138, 125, 134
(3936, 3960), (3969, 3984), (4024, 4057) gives 3.5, 108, 90.6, 140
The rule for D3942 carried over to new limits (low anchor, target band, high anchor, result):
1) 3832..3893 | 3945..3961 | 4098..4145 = -0.1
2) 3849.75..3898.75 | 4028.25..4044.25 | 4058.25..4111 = -2.2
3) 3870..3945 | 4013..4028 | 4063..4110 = -3.1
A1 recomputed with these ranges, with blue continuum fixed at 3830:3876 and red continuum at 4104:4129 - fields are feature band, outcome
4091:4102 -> 1.3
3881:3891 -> 1.9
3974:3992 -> 1.2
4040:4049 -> -1.4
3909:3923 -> -2.1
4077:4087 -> -0.4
